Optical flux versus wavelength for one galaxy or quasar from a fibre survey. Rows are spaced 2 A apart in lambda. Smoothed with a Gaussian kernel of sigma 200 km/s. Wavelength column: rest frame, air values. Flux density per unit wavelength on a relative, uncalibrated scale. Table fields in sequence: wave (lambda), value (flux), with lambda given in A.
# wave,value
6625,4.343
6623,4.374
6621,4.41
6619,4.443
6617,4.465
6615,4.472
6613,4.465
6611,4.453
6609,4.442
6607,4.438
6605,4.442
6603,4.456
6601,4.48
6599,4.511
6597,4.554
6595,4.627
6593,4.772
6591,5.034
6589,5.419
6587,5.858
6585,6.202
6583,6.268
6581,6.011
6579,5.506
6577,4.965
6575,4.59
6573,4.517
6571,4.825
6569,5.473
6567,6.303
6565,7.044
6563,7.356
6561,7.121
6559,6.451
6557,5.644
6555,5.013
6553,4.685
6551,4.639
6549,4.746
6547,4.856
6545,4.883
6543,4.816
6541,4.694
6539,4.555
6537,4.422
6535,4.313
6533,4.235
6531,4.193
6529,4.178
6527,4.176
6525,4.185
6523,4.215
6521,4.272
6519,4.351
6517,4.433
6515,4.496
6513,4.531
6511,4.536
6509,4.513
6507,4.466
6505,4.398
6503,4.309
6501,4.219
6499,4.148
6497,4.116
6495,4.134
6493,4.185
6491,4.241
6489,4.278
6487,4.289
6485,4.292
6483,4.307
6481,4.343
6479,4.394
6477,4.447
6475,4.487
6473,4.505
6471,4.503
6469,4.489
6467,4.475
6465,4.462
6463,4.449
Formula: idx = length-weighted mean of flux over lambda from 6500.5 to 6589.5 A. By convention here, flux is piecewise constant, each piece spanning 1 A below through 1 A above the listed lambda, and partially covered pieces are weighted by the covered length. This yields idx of 5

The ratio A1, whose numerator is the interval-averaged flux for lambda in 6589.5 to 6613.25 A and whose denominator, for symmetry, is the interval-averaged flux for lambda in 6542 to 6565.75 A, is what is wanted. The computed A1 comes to 0.8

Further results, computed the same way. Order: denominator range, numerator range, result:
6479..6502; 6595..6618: 1.06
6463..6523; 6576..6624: 1.12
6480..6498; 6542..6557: 1.15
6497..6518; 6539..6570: 1.26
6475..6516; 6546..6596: 1.27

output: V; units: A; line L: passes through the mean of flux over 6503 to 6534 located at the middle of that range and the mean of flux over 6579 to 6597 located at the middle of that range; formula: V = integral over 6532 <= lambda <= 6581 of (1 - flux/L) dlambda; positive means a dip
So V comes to -2.8 A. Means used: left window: 4.34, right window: 5.47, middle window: 5.25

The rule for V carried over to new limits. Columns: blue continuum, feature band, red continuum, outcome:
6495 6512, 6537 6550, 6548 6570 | 1.7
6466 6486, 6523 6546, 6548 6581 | 3.4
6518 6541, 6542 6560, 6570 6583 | -1.5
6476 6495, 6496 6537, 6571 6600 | 2.3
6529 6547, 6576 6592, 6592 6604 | -3.9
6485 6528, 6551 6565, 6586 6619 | -4.7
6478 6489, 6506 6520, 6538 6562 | 0.7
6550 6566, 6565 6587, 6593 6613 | -0.7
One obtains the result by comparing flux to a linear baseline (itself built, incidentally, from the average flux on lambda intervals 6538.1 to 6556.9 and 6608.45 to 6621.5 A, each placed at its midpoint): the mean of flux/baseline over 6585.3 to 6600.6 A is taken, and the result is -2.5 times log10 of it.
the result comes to -0.099 mag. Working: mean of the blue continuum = 4.81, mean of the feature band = 5.01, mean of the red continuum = 4.45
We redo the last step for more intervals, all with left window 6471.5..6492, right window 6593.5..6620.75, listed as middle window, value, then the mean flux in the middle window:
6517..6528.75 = 0.04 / 4.25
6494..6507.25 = 0.03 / 4.24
